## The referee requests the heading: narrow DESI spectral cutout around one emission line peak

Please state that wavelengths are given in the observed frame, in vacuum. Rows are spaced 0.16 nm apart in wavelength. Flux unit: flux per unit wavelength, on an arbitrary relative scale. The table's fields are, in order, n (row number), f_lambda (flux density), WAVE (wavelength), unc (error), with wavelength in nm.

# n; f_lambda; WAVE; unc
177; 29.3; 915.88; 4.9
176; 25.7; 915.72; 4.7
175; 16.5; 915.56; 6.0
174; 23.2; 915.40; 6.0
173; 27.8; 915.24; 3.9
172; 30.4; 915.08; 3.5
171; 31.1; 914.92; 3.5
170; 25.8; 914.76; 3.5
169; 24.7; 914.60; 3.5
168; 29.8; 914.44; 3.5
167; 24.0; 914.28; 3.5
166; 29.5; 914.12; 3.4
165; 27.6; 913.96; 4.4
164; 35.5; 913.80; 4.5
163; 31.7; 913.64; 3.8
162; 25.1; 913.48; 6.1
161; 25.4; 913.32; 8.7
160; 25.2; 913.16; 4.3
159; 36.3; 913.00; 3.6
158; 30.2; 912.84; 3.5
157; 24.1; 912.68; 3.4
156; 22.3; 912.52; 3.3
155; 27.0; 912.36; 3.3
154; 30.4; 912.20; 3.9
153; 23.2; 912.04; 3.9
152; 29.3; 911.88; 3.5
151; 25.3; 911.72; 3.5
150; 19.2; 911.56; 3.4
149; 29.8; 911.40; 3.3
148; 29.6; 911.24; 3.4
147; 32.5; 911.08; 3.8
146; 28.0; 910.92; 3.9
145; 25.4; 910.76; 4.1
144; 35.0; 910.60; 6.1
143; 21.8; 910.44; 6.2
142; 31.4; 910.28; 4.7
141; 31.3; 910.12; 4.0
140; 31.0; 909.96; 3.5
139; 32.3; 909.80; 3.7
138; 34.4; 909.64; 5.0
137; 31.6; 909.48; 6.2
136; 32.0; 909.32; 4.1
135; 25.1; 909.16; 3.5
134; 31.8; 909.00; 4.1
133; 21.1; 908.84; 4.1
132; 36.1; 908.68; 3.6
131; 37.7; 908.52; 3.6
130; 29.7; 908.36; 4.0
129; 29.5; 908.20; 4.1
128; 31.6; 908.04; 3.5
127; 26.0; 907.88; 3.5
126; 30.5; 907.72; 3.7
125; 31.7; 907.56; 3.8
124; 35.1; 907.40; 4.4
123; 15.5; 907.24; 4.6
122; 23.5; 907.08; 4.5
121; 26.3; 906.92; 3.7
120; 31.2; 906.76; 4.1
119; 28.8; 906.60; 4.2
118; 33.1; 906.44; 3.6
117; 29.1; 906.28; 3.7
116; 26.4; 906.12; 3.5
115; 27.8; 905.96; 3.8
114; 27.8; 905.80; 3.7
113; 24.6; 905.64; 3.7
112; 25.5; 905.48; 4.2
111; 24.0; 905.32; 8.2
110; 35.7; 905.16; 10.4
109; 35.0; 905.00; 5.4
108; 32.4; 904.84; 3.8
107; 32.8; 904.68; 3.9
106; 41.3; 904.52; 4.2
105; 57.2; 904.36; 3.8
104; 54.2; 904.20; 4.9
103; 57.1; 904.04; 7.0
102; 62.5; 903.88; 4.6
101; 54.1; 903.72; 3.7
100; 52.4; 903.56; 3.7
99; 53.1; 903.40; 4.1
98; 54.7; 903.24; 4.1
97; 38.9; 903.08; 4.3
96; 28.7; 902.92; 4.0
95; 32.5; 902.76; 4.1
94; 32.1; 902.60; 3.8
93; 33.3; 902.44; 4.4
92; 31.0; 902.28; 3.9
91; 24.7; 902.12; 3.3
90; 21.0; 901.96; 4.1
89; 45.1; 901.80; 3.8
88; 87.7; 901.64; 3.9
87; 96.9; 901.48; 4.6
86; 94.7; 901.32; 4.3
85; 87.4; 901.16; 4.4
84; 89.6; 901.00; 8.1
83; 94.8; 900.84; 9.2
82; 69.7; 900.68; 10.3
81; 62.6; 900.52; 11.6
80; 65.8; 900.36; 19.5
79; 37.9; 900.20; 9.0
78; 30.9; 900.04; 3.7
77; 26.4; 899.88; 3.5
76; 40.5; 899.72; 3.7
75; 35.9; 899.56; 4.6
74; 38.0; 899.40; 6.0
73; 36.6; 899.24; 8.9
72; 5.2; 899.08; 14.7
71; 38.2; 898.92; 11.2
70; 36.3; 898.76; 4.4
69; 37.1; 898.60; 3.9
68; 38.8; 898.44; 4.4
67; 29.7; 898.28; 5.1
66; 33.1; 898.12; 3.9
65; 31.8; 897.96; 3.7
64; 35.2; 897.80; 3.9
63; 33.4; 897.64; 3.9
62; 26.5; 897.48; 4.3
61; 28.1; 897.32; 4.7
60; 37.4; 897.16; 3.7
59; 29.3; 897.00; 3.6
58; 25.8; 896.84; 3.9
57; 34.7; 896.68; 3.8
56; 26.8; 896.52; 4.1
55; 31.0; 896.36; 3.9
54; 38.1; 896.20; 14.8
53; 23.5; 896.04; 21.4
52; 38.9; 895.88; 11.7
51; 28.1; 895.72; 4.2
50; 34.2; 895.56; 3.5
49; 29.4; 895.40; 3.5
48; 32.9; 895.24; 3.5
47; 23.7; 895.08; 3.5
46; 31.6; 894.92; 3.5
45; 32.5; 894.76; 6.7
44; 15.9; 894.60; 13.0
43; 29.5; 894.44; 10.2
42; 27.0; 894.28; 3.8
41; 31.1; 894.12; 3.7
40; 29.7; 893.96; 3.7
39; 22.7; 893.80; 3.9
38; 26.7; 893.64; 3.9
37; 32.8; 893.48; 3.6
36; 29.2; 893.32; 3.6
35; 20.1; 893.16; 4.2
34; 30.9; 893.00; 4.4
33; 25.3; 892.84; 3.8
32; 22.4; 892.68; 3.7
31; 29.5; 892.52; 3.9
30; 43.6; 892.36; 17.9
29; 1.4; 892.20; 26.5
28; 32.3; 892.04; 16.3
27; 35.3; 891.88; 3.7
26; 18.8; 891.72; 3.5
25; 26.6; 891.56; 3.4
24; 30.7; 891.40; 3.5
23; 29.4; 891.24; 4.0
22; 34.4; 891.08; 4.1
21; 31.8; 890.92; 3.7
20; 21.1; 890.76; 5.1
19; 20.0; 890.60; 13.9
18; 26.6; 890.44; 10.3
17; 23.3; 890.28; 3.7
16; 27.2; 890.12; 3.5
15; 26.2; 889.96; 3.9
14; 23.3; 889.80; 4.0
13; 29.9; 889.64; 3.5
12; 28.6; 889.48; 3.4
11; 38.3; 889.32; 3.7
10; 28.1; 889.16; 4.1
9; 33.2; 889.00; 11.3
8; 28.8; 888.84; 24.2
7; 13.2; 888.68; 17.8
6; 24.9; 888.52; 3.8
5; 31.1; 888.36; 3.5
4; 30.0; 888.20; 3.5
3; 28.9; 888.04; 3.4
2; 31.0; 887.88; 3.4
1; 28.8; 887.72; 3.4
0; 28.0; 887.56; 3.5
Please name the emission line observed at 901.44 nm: H-alpha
